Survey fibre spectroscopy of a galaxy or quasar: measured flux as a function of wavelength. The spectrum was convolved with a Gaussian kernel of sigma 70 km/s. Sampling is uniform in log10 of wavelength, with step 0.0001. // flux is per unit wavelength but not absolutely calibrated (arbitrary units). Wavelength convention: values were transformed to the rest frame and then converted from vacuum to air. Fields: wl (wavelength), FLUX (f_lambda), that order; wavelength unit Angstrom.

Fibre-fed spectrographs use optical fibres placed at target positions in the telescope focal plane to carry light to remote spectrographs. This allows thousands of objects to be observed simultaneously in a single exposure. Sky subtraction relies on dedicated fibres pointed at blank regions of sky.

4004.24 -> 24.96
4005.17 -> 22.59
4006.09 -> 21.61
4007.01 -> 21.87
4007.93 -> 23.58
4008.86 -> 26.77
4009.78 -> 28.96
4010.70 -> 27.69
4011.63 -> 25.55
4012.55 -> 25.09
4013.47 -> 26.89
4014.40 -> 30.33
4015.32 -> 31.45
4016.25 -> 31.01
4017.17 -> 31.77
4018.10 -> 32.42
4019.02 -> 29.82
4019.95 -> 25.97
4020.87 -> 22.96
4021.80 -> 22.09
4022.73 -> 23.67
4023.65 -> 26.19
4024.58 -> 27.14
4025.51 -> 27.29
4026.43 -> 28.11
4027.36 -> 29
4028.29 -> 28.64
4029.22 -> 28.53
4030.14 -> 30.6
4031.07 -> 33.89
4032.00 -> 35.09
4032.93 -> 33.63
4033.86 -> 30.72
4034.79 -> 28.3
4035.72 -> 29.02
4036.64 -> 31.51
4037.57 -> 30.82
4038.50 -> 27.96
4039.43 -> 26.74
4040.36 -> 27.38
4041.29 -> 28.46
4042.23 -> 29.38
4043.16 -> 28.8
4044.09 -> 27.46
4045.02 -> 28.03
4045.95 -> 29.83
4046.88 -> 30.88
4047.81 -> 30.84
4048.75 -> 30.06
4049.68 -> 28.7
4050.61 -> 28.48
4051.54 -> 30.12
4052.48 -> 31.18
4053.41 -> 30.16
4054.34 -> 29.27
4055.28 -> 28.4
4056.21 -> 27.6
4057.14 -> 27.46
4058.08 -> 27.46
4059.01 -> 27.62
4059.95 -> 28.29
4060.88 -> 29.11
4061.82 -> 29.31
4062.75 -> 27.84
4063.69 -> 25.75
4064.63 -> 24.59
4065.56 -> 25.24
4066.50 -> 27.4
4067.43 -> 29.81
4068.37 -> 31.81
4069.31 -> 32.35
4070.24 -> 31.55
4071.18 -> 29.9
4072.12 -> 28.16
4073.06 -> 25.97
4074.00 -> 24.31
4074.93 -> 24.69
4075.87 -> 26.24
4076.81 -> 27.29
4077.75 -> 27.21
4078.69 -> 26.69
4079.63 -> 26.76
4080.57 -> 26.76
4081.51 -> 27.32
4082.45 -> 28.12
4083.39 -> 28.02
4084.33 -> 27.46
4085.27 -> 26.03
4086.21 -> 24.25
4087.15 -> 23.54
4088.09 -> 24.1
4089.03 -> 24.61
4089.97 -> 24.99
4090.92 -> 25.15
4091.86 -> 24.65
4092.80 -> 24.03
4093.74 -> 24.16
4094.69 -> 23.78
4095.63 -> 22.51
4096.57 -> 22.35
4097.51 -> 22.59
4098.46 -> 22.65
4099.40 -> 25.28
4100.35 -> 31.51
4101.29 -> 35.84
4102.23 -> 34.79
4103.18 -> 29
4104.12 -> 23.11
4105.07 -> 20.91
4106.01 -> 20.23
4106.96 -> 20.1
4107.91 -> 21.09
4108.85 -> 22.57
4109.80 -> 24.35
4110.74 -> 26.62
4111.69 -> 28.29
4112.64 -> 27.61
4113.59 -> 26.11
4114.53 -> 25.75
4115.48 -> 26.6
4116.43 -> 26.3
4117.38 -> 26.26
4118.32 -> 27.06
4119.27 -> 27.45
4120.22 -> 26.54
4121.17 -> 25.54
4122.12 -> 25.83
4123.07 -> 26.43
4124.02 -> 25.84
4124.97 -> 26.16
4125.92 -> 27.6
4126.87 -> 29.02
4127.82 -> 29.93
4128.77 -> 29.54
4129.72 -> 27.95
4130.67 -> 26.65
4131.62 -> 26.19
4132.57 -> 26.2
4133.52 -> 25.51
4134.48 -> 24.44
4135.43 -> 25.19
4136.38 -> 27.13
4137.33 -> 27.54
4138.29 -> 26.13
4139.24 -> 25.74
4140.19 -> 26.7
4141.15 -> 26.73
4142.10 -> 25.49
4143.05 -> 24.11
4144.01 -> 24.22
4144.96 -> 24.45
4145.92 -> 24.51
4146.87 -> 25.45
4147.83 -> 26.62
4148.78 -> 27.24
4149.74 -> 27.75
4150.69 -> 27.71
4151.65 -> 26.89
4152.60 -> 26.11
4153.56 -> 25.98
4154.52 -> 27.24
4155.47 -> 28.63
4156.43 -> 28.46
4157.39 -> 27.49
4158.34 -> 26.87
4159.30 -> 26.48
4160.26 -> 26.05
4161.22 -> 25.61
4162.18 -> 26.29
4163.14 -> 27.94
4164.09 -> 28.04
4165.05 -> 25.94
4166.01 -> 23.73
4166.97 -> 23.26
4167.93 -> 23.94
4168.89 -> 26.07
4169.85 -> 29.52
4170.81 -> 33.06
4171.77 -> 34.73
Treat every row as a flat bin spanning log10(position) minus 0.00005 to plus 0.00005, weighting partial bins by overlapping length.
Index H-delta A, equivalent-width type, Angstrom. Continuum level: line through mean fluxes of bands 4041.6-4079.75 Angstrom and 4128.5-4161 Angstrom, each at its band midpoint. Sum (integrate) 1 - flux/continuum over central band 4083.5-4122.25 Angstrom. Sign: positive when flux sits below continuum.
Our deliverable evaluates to 2.8 Angstrom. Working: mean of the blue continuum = 28.3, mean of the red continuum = 26.4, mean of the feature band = 25.4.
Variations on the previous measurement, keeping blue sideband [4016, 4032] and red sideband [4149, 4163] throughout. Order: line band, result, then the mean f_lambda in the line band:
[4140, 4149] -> 0.5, 25.5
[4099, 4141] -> 1.4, 26.5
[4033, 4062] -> -1.0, 29.1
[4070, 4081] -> 0.3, 27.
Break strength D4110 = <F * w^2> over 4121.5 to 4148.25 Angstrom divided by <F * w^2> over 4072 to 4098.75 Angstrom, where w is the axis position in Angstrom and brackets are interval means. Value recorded 1.1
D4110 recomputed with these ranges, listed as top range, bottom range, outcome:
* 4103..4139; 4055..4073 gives 0.94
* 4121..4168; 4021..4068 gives 0.97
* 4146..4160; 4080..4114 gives 1.09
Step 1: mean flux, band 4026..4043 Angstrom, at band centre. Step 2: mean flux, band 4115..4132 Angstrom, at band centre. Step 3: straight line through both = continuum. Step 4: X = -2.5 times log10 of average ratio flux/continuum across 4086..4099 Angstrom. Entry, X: 0.18 mag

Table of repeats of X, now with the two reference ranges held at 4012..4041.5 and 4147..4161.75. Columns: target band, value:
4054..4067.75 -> 0.03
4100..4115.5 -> 0.06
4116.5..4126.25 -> 0.04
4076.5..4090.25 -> 0.07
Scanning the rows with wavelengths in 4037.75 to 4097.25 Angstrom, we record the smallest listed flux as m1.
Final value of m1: 22.35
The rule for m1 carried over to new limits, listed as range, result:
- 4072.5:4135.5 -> 20.1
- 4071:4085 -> 24.31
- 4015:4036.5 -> 22.09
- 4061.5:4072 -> 24.59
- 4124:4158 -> 24.11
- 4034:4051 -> 26.74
